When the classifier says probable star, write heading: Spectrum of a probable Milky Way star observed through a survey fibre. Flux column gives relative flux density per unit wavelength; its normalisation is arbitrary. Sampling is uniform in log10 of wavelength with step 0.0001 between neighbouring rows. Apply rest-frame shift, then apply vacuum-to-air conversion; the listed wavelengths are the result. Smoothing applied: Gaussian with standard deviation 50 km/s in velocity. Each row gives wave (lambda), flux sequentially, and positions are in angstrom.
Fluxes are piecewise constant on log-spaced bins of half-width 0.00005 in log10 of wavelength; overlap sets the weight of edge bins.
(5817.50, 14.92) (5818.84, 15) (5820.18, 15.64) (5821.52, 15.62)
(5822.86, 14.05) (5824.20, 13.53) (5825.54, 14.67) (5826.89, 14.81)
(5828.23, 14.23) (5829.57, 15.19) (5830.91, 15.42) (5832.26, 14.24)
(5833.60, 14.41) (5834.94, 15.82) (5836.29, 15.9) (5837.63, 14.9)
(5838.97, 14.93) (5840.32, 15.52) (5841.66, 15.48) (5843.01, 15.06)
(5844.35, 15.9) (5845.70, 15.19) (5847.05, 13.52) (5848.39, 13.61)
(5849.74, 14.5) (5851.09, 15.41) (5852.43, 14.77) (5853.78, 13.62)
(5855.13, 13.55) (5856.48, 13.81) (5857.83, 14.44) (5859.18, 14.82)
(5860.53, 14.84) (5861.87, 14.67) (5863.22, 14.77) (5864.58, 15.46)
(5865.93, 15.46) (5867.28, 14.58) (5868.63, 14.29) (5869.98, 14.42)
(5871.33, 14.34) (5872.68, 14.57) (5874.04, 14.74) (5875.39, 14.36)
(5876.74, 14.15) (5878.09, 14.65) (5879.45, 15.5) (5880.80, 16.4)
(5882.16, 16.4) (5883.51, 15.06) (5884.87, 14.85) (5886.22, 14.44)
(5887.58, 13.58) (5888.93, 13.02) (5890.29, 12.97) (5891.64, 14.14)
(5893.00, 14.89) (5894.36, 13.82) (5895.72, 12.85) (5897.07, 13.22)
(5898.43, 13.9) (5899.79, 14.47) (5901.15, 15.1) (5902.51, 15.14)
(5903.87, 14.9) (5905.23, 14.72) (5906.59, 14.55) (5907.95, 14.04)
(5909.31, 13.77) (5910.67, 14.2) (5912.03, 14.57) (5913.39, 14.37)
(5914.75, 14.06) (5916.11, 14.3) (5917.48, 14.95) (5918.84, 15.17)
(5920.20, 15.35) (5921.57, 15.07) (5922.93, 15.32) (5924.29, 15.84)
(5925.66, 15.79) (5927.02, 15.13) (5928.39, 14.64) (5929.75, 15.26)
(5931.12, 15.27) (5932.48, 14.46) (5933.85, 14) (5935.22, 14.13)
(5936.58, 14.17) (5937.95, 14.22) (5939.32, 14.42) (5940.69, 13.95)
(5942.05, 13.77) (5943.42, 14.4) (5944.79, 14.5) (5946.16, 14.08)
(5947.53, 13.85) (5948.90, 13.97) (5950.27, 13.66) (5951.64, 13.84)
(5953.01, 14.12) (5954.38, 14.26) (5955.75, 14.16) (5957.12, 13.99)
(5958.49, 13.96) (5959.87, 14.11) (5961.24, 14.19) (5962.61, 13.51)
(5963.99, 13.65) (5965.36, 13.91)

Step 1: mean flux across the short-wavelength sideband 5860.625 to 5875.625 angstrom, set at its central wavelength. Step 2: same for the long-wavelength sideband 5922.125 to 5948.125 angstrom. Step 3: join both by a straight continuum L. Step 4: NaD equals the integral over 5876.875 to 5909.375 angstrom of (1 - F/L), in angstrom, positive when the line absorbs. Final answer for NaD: 0.5 angstrom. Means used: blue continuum 14.7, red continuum 14.6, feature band 14.4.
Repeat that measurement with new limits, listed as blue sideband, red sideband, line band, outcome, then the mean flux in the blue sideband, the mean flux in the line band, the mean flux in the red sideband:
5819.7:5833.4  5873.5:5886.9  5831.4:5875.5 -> 0.5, 14.7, 14.7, 15.1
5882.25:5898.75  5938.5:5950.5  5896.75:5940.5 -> -1.9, 14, 14.6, 14.1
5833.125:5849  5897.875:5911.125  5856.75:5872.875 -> 0.1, 15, 14.7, 14.5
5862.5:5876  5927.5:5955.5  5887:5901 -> 0.8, 14.7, 13.7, 14.3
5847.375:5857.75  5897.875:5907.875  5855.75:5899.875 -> -0.2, 14.2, 14.5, 14.6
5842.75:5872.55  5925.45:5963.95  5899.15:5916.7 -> -0.1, 14.6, 14.5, 14.2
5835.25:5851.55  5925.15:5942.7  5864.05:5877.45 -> 0.2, 15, 14.6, 14.5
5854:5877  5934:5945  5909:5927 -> -0.7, 14.5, 14.9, 14.2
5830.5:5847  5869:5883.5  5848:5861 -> 0.6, 15.2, 14.3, 14.9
